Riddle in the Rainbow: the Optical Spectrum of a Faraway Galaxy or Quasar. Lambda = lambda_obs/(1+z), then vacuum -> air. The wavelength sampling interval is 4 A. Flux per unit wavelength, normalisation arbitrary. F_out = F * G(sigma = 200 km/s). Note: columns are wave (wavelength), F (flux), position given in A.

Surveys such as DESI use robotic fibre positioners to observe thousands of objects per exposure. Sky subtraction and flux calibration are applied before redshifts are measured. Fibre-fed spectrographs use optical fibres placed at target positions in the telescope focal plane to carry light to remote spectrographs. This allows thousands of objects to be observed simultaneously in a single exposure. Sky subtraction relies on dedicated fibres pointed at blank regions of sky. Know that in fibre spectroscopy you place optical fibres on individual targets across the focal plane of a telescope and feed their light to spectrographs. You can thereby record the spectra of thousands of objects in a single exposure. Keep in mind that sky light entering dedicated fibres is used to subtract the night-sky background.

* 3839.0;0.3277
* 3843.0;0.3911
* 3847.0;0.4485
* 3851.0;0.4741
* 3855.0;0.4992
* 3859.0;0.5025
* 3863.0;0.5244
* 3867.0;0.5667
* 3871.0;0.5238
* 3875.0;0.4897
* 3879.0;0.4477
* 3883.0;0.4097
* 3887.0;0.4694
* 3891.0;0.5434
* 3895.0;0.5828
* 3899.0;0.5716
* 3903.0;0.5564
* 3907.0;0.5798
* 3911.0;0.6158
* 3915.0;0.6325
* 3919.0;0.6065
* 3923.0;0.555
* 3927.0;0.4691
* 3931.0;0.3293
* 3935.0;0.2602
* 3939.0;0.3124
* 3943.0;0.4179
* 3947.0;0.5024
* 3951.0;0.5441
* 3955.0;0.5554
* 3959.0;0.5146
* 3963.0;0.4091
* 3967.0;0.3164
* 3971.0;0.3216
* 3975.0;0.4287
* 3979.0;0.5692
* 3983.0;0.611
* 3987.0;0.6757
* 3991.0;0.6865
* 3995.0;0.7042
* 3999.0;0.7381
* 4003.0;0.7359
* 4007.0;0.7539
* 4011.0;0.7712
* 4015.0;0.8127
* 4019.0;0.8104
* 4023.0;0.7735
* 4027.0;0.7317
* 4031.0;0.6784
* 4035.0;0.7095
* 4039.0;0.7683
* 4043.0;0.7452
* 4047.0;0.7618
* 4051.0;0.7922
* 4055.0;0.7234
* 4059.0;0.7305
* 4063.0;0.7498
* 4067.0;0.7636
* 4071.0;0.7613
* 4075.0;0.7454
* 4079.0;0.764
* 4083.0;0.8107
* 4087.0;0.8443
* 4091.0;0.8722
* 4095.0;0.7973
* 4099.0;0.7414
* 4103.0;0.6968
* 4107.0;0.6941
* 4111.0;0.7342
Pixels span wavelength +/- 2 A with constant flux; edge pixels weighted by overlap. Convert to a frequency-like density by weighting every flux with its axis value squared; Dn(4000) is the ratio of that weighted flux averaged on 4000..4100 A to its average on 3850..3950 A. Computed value 1.66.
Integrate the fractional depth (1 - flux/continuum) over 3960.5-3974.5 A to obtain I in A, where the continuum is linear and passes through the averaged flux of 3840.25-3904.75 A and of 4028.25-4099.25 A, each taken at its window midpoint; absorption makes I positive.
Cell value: 5.9 A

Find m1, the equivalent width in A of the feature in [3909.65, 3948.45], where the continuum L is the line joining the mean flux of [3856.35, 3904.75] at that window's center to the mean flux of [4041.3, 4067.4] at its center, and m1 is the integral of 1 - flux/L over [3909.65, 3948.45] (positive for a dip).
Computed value 7.4 A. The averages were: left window 0.515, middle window 0.467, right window 0.752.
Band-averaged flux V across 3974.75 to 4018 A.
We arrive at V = 0.694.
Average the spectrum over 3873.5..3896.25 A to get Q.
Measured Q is 0.487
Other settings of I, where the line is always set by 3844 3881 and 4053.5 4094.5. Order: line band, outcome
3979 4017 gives -2.0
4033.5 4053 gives -0.5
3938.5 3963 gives 5.4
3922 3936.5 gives 4.6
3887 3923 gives -1.7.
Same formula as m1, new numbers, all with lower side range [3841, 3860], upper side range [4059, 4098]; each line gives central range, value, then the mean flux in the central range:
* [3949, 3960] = 1.25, 0.54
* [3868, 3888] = 1.06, 0.473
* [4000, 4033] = -2.89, 0.758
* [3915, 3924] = -0.58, 0.595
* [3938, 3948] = 3.06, 0.412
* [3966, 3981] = 5.23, 0.415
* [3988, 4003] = -0.97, 0.711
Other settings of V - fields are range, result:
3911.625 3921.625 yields 0.615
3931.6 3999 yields 0.493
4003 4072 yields 0.754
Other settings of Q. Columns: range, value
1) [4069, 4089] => 0.785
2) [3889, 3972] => 0.488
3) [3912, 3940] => 0.463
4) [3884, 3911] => 0.55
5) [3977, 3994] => 0.64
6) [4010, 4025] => 0.793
